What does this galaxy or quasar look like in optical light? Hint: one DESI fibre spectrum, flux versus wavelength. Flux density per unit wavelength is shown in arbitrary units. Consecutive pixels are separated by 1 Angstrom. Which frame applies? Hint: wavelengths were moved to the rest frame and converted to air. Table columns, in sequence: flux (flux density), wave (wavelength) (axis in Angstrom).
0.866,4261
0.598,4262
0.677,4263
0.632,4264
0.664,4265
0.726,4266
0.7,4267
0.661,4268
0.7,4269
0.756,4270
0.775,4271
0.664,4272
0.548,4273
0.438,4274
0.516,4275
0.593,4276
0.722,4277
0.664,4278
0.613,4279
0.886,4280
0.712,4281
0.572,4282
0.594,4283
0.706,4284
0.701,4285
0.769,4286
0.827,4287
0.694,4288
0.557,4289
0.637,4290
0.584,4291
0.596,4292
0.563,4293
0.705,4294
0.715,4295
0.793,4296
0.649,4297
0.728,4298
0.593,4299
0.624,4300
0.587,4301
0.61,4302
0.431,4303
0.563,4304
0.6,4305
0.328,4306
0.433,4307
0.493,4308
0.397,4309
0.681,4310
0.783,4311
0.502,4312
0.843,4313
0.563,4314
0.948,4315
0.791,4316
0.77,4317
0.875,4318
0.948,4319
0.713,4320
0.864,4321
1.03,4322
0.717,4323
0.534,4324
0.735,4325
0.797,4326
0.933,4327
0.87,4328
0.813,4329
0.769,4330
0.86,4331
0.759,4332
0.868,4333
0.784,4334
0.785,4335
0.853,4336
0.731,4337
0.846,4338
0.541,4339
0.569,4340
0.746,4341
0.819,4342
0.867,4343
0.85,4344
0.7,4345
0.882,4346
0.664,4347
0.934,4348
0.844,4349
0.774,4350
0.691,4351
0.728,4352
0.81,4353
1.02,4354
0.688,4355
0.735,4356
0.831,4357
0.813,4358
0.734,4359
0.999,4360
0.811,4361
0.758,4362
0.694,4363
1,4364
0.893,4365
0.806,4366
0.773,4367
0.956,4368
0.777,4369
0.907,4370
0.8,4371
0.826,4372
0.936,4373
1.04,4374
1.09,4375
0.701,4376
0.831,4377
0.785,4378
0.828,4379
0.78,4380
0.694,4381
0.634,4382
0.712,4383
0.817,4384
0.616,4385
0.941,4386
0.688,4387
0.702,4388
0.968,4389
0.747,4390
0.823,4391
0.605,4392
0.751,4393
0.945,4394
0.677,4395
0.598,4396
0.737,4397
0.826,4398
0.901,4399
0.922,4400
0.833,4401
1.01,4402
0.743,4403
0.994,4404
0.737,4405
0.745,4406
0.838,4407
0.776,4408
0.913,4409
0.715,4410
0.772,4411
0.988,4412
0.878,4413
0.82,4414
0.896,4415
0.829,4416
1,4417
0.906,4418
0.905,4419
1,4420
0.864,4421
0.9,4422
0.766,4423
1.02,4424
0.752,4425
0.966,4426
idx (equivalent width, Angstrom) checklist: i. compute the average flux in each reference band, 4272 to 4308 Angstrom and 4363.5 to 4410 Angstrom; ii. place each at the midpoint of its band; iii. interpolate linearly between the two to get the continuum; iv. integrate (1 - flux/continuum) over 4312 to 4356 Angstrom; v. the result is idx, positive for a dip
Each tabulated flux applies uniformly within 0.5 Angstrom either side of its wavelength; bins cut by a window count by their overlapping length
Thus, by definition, -4.9 Angstrom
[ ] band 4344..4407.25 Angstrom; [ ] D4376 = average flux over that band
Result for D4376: 0.81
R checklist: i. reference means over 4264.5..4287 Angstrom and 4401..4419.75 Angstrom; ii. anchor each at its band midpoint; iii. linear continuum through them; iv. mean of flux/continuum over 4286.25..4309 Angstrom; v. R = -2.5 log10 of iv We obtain 0.16 mag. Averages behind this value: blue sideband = 0.671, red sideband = 0.86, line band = 0.602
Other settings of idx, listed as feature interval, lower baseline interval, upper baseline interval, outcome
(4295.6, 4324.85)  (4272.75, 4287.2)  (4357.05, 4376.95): 2.4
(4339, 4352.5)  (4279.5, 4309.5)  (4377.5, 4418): -1.0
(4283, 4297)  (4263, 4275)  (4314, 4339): 0.7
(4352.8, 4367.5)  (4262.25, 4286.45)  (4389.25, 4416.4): -1.1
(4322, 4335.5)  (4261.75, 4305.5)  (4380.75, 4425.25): -1.5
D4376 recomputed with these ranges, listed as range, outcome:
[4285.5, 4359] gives 0.725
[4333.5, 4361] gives 0.787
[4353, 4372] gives 0.832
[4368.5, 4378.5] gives 0.869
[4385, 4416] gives 0.813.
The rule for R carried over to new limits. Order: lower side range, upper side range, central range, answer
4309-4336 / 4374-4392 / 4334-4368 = -0.01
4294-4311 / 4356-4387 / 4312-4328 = -0.23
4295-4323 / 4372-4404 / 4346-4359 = -0.07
